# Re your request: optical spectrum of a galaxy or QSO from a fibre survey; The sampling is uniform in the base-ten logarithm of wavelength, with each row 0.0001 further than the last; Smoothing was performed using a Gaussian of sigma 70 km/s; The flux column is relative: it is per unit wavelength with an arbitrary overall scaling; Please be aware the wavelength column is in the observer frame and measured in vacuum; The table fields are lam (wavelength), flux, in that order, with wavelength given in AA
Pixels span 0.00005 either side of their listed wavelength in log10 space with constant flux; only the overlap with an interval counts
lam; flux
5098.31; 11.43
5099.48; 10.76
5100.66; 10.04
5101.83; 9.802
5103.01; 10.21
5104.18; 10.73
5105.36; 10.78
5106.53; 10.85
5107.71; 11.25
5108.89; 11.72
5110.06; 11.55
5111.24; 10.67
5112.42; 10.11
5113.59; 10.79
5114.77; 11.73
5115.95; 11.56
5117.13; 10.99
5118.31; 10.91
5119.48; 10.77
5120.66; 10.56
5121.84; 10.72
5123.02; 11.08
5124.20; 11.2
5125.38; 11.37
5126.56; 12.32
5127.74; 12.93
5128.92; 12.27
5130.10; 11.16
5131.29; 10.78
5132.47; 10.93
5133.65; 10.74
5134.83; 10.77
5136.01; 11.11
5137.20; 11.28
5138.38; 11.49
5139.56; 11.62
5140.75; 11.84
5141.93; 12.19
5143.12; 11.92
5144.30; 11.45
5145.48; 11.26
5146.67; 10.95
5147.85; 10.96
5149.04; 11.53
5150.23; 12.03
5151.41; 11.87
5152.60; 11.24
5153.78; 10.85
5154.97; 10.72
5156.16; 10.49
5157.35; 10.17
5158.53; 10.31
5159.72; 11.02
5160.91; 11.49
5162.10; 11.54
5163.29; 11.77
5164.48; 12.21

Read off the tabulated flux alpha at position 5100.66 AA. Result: 10.04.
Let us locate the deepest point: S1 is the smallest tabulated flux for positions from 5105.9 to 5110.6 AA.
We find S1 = 10.85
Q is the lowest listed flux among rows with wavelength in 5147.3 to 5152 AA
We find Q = 10.96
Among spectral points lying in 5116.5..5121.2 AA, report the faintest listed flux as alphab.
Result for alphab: 10.56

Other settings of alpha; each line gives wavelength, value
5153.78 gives 10.85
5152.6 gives 11.24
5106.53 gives 10.85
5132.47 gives 10.93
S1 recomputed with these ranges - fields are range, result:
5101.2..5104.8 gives 9.802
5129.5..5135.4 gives 10.74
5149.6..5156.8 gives 10.49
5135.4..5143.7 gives 11.11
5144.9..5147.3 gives 10.95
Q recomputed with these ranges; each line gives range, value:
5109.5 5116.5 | 10.11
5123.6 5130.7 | 11.16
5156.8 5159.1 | 10.17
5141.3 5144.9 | 11.45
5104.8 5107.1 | 10.78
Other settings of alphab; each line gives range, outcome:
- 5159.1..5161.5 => 11.02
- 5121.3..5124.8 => 10.72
